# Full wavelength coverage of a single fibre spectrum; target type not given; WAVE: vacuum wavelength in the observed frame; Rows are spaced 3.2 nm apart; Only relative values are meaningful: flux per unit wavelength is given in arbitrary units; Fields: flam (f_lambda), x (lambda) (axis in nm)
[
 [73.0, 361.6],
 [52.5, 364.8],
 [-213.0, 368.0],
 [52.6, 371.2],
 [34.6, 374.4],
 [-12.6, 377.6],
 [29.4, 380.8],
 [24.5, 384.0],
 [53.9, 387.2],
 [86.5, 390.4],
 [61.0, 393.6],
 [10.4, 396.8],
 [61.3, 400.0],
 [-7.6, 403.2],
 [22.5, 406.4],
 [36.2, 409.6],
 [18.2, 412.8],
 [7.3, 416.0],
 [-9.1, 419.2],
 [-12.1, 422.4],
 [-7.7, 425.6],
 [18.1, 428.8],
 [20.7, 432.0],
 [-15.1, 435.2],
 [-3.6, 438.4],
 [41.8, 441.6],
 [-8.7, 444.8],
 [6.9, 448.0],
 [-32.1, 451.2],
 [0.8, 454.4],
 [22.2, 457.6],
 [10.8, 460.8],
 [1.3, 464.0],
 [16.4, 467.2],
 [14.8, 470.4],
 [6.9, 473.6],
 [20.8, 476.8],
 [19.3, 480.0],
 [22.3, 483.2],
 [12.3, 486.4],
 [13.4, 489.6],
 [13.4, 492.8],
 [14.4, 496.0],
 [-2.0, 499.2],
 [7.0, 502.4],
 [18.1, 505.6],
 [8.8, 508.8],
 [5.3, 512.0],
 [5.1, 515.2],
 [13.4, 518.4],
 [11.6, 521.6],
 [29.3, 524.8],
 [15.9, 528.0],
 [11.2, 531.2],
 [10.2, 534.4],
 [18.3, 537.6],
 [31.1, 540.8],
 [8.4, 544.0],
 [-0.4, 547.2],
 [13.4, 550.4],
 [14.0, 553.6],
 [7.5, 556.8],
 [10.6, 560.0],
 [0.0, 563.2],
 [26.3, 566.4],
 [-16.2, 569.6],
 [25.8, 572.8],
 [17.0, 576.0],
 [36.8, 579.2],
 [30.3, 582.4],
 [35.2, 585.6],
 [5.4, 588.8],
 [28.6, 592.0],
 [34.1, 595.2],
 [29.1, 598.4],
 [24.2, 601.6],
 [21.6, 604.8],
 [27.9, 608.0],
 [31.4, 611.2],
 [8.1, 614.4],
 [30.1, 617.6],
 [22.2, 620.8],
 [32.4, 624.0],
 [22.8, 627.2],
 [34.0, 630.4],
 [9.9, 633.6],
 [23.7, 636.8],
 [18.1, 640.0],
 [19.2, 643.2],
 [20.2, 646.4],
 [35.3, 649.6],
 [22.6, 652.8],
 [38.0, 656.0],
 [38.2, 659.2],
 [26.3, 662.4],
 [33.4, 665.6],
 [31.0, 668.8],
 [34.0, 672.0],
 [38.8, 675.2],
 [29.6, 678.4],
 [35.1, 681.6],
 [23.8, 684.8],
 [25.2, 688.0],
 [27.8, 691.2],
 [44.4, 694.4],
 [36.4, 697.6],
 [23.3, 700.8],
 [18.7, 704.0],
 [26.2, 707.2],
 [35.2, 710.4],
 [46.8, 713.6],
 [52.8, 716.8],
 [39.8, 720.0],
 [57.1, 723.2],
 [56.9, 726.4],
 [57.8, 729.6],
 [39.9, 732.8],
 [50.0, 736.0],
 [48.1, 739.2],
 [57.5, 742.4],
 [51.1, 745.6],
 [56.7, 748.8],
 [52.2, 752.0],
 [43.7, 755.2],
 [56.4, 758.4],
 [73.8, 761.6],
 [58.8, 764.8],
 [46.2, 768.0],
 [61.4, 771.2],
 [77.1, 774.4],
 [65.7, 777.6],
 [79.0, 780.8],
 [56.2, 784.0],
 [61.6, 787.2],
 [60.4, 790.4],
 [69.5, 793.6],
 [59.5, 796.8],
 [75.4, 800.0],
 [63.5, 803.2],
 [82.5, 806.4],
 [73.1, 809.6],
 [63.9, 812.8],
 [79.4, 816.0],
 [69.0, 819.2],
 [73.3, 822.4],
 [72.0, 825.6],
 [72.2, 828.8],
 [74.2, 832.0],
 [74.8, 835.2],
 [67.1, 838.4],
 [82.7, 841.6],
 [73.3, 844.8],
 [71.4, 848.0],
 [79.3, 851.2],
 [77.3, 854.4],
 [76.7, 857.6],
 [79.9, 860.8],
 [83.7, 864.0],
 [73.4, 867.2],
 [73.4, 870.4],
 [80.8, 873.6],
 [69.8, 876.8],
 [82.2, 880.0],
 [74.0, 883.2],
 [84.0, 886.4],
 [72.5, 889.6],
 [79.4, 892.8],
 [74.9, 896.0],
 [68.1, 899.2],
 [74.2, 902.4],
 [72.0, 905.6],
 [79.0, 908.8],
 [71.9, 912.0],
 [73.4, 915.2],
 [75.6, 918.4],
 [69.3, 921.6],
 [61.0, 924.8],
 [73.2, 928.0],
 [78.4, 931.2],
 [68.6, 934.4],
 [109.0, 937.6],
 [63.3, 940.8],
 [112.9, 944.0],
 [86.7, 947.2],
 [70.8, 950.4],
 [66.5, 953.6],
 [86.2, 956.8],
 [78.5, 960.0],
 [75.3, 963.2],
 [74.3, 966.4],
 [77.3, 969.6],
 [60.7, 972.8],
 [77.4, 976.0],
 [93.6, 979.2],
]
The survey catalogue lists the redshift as 0.79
